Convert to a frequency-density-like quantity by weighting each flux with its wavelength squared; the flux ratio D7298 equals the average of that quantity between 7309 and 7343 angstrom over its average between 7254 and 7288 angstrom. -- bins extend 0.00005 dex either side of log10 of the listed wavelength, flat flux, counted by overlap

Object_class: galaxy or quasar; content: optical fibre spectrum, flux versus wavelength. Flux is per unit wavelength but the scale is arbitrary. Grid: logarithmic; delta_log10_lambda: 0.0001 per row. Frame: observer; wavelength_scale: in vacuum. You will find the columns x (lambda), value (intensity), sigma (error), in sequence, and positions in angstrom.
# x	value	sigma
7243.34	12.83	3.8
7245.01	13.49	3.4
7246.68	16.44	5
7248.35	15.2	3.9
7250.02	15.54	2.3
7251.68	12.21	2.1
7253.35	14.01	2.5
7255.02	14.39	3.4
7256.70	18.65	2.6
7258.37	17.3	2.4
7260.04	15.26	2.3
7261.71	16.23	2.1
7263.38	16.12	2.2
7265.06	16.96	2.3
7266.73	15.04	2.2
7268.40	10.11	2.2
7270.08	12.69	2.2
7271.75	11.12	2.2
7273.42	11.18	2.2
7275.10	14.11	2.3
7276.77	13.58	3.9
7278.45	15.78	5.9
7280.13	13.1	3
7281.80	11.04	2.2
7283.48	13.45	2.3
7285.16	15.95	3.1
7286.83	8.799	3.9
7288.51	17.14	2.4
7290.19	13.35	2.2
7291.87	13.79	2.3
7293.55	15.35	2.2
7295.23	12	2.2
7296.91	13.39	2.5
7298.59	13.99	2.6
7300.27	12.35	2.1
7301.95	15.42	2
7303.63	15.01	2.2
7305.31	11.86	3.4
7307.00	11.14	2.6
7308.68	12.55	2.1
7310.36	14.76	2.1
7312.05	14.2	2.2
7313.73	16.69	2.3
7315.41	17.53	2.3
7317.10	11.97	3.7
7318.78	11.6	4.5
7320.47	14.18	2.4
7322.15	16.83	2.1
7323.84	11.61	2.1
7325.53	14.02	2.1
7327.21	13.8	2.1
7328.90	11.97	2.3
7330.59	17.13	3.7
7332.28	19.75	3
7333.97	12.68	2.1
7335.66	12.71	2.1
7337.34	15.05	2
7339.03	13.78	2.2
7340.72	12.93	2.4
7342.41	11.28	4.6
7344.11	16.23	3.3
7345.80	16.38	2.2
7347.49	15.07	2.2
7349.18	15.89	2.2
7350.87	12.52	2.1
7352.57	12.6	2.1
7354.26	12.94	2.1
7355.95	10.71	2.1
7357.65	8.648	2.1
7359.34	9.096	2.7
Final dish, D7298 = 1.03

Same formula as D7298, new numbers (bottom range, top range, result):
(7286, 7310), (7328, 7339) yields 1.12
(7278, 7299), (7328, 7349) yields 1.09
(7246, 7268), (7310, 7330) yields 0.92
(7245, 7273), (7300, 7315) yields 0.96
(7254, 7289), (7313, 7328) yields 1.02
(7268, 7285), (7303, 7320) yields 1.08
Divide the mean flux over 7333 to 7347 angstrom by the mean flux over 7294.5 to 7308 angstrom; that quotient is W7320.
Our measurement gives 1.06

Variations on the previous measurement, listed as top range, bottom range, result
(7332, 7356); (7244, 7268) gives 0.91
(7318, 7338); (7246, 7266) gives 0.91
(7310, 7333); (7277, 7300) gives 1.08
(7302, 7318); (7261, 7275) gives 1.03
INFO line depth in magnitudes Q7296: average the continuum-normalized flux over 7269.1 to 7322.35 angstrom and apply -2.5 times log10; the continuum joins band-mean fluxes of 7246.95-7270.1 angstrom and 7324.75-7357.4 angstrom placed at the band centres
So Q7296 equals 0.08 mag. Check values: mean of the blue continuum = 15.1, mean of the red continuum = 14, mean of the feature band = 13.6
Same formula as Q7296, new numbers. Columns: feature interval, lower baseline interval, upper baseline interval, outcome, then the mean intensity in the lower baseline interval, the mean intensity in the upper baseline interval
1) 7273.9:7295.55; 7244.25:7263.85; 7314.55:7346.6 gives 0.10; 15.4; 14.3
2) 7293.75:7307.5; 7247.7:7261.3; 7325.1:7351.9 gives 0.12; 15.4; 14.4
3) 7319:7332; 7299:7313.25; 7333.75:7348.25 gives -0.04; 13.5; 14.1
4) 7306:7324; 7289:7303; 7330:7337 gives 0.05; 13.8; 15.5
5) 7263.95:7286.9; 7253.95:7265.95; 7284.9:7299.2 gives 0.14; 16.4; 13.7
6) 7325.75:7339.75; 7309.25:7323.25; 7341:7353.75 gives -0.02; 14.6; 14.2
